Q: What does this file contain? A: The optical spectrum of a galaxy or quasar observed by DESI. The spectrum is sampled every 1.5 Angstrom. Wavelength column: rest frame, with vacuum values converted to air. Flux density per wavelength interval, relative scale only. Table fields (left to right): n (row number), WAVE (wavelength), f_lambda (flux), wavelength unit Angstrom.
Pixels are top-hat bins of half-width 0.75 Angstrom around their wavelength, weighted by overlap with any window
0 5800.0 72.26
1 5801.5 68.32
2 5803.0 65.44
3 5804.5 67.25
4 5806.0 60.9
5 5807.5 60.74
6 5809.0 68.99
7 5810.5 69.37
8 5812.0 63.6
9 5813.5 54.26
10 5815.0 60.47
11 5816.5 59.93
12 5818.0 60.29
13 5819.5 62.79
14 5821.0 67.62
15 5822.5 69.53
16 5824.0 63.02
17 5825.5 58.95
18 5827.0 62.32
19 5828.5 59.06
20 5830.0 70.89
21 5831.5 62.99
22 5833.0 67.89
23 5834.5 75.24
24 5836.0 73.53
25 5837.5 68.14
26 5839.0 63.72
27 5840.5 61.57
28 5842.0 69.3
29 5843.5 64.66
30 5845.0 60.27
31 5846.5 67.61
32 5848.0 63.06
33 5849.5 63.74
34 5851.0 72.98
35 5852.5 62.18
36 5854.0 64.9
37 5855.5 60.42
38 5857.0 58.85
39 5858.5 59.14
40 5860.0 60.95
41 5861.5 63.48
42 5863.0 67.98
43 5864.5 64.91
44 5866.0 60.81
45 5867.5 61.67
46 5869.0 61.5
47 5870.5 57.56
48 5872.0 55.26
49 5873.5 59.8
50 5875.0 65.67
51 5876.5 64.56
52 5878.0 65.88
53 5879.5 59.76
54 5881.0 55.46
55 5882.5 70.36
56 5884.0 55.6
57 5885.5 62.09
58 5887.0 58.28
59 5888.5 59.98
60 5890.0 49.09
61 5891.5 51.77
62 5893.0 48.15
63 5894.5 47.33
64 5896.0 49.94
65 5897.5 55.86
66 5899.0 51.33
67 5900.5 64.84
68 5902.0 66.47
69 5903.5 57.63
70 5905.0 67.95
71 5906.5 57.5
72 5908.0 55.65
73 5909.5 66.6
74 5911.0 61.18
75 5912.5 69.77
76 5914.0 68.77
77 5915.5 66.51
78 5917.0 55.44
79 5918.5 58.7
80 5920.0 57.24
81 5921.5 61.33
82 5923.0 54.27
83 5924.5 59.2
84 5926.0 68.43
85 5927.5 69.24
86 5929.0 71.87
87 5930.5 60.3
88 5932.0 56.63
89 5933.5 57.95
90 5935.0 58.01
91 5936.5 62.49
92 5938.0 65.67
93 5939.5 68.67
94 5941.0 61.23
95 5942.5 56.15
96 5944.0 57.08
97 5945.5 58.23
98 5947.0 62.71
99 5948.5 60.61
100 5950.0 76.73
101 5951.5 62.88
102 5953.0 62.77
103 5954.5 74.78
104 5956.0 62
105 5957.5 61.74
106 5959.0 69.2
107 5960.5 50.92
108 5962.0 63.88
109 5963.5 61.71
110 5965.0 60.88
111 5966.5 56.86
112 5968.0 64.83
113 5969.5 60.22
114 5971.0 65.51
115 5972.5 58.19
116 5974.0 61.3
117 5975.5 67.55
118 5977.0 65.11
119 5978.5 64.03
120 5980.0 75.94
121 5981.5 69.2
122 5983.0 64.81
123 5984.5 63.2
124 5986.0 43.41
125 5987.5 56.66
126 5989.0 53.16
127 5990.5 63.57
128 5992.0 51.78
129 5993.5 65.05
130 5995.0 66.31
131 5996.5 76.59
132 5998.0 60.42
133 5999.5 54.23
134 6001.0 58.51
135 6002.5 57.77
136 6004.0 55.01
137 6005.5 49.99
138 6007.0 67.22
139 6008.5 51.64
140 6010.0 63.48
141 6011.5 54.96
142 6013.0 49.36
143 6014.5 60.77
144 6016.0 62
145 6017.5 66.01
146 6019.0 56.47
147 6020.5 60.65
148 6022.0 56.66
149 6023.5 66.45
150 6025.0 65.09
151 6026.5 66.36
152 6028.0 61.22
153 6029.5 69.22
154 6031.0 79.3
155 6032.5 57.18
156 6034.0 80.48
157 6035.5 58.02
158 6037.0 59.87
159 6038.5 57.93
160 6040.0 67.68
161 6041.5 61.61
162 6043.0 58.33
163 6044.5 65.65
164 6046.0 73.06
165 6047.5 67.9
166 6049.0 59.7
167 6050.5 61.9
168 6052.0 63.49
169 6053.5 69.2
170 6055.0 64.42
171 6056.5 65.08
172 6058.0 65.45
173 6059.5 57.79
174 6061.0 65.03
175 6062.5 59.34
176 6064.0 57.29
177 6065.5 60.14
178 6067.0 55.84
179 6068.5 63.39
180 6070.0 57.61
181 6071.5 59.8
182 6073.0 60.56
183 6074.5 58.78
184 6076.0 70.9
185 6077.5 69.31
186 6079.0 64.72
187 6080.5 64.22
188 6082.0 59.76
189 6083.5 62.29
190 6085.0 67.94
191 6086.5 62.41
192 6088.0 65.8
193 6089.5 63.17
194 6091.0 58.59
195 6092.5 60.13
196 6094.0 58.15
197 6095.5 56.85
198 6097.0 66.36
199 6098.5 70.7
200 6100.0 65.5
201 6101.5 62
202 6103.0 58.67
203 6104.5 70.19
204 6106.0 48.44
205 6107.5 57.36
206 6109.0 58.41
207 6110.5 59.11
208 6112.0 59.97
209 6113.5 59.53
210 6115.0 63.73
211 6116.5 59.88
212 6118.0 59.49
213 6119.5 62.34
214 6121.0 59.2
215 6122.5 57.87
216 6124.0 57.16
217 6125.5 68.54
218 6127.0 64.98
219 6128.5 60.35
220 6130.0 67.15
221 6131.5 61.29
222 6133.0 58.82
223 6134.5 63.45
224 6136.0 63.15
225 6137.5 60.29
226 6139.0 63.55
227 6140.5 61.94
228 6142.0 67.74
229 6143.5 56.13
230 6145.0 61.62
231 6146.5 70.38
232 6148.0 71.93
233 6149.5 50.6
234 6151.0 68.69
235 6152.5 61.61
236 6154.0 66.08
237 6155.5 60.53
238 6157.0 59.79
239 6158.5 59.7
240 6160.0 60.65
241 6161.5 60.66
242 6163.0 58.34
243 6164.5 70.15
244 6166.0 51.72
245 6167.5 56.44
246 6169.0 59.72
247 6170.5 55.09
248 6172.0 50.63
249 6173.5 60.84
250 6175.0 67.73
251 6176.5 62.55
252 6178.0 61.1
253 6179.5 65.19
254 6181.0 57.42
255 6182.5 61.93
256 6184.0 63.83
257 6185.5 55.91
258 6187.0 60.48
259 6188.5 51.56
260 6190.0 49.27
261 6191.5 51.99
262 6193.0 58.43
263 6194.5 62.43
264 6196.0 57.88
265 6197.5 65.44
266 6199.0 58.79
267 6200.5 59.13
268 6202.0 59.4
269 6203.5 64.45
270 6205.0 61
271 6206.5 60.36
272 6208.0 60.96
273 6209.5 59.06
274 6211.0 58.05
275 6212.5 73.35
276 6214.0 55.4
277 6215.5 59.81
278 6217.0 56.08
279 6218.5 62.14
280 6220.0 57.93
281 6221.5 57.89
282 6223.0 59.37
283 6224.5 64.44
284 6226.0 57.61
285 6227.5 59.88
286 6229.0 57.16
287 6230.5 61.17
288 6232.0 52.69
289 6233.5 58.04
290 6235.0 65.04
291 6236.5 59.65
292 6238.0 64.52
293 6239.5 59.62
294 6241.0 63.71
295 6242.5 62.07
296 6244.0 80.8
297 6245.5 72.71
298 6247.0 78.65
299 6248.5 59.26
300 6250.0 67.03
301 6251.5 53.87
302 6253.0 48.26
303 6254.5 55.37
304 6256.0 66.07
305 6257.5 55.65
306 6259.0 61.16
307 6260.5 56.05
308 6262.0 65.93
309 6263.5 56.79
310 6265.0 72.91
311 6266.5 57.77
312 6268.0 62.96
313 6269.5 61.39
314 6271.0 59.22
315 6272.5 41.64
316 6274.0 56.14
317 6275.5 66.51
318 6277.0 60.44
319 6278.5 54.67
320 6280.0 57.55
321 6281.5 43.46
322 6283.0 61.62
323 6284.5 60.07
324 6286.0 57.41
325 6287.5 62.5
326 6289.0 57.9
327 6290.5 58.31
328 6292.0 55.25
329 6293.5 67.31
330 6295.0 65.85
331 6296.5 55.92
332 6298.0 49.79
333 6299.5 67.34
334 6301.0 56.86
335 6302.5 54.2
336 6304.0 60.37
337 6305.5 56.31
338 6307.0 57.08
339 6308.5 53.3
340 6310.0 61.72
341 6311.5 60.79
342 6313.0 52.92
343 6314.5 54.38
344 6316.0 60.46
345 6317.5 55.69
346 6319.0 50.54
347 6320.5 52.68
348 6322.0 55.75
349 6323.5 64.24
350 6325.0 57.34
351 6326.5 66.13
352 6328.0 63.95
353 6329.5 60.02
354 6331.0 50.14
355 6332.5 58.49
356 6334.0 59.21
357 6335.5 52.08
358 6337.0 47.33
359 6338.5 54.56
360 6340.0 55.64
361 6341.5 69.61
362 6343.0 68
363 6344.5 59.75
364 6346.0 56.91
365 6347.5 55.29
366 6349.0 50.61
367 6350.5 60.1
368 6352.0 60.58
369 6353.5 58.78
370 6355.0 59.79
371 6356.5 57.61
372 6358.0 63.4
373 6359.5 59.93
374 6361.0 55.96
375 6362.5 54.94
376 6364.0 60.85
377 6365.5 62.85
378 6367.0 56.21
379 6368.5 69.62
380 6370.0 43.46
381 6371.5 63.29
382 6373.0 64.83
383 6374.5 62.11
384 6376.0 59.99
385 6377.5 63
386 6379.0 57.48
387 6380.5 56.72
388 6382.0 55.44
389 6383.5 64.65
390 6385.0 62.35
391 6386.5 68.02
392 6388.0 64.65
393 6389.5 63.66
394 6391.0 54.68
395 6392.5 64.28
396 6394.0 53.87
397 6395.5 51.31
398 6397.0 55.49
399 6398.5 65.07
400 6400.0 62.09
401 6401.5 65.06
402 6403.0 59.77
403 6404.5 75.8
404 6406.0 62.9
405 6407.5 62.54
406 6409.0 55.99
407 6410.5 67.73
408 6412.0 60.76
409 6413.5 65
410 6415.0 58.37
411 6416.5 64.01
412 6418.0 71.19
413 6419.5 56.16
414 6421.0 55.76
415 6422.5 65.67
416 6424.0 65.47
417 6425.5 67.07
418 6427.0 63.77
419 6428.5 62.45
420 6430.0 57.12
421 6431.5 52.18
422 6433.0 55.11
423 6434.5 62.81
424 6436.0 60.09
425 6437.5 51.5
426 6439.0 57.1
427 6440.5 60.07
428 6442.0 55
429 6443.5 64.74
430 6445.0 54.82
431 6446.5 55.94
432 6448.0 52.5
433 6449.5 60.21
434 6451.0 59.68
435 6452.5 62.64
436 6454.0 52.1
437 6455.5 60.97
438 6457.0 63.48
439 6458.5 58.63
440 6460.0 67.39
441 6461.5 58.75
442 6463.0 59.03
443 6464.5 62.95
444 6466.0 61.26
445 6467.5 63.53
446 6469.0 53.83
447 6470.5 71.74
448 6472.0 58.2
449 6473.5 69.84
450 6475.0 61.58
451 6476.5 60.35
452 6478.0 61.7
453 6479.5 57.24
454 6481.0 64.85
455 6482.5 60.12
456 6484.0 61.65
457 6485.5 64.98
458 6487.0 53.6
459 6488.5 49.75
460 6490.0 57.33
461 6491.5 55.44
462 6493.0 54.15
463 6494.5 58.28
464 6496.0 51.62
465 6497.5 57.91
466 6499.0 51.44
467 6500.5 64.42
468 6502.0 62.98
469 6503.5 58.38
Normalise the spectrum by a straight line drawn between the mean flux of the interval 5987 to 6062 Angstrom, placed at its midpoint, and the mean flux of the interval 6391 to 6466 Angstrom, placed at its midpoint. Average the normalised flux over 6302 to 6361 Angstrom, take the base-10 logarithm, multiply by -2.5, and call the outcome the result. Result 0.05 mag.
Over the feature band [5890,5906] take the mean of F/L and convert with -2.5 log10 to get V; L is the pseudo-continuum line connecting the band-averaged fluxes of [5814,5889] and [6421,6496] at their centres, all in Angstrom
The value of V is 0.13 mag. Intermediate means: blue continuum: 63.3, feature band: 55.8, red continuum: 59.6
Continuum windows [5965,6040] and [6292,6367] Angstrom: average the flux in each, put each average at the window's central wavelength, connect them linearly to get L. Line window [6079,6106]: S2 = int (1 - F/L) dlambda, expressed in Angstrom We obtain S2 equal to -0.9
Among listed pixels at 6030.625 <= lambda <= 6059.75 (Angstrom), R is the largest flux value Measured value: 80.48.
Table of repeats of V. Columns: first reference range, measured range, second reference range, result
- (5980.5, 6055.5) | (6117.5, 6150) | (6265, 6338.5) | -0.04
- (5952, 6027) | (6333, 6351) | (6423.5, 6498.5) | 0.05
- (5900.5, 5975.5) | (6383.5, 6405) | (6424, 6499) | -0.04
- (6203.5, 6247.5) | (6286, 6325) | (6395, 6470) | 0.06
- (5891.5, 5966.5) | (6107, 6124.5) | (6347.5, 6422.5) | 0.02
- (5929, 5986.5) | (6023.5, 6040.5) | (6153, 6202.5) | -0.07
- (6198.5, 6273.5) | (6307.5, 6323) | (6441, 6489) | 0.09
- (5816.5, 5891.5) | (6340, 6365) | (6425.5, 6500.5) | 0.01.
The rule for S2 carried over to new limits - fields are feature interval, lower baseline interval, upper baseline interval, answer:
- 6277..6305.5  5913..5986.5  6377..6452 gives 1.4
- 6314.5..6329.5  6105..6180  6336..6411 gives 0.5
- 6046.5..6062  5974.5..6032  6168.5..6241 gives -0.8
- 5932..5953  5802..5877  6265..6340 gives 0.1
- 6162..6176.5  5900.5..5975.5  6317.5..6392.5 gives 0.3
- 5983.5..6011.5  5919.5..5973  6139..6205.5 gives 1.4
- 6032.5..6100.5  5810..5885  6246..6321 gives -2.3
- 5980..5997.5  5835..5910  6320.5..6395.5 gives -0.3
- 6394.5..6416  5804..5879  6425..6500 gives -0.8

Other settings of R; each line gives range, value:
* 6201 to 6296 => 80.8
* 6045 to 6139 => 73.06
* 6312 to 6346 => 69.61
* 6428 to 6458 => 64.74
